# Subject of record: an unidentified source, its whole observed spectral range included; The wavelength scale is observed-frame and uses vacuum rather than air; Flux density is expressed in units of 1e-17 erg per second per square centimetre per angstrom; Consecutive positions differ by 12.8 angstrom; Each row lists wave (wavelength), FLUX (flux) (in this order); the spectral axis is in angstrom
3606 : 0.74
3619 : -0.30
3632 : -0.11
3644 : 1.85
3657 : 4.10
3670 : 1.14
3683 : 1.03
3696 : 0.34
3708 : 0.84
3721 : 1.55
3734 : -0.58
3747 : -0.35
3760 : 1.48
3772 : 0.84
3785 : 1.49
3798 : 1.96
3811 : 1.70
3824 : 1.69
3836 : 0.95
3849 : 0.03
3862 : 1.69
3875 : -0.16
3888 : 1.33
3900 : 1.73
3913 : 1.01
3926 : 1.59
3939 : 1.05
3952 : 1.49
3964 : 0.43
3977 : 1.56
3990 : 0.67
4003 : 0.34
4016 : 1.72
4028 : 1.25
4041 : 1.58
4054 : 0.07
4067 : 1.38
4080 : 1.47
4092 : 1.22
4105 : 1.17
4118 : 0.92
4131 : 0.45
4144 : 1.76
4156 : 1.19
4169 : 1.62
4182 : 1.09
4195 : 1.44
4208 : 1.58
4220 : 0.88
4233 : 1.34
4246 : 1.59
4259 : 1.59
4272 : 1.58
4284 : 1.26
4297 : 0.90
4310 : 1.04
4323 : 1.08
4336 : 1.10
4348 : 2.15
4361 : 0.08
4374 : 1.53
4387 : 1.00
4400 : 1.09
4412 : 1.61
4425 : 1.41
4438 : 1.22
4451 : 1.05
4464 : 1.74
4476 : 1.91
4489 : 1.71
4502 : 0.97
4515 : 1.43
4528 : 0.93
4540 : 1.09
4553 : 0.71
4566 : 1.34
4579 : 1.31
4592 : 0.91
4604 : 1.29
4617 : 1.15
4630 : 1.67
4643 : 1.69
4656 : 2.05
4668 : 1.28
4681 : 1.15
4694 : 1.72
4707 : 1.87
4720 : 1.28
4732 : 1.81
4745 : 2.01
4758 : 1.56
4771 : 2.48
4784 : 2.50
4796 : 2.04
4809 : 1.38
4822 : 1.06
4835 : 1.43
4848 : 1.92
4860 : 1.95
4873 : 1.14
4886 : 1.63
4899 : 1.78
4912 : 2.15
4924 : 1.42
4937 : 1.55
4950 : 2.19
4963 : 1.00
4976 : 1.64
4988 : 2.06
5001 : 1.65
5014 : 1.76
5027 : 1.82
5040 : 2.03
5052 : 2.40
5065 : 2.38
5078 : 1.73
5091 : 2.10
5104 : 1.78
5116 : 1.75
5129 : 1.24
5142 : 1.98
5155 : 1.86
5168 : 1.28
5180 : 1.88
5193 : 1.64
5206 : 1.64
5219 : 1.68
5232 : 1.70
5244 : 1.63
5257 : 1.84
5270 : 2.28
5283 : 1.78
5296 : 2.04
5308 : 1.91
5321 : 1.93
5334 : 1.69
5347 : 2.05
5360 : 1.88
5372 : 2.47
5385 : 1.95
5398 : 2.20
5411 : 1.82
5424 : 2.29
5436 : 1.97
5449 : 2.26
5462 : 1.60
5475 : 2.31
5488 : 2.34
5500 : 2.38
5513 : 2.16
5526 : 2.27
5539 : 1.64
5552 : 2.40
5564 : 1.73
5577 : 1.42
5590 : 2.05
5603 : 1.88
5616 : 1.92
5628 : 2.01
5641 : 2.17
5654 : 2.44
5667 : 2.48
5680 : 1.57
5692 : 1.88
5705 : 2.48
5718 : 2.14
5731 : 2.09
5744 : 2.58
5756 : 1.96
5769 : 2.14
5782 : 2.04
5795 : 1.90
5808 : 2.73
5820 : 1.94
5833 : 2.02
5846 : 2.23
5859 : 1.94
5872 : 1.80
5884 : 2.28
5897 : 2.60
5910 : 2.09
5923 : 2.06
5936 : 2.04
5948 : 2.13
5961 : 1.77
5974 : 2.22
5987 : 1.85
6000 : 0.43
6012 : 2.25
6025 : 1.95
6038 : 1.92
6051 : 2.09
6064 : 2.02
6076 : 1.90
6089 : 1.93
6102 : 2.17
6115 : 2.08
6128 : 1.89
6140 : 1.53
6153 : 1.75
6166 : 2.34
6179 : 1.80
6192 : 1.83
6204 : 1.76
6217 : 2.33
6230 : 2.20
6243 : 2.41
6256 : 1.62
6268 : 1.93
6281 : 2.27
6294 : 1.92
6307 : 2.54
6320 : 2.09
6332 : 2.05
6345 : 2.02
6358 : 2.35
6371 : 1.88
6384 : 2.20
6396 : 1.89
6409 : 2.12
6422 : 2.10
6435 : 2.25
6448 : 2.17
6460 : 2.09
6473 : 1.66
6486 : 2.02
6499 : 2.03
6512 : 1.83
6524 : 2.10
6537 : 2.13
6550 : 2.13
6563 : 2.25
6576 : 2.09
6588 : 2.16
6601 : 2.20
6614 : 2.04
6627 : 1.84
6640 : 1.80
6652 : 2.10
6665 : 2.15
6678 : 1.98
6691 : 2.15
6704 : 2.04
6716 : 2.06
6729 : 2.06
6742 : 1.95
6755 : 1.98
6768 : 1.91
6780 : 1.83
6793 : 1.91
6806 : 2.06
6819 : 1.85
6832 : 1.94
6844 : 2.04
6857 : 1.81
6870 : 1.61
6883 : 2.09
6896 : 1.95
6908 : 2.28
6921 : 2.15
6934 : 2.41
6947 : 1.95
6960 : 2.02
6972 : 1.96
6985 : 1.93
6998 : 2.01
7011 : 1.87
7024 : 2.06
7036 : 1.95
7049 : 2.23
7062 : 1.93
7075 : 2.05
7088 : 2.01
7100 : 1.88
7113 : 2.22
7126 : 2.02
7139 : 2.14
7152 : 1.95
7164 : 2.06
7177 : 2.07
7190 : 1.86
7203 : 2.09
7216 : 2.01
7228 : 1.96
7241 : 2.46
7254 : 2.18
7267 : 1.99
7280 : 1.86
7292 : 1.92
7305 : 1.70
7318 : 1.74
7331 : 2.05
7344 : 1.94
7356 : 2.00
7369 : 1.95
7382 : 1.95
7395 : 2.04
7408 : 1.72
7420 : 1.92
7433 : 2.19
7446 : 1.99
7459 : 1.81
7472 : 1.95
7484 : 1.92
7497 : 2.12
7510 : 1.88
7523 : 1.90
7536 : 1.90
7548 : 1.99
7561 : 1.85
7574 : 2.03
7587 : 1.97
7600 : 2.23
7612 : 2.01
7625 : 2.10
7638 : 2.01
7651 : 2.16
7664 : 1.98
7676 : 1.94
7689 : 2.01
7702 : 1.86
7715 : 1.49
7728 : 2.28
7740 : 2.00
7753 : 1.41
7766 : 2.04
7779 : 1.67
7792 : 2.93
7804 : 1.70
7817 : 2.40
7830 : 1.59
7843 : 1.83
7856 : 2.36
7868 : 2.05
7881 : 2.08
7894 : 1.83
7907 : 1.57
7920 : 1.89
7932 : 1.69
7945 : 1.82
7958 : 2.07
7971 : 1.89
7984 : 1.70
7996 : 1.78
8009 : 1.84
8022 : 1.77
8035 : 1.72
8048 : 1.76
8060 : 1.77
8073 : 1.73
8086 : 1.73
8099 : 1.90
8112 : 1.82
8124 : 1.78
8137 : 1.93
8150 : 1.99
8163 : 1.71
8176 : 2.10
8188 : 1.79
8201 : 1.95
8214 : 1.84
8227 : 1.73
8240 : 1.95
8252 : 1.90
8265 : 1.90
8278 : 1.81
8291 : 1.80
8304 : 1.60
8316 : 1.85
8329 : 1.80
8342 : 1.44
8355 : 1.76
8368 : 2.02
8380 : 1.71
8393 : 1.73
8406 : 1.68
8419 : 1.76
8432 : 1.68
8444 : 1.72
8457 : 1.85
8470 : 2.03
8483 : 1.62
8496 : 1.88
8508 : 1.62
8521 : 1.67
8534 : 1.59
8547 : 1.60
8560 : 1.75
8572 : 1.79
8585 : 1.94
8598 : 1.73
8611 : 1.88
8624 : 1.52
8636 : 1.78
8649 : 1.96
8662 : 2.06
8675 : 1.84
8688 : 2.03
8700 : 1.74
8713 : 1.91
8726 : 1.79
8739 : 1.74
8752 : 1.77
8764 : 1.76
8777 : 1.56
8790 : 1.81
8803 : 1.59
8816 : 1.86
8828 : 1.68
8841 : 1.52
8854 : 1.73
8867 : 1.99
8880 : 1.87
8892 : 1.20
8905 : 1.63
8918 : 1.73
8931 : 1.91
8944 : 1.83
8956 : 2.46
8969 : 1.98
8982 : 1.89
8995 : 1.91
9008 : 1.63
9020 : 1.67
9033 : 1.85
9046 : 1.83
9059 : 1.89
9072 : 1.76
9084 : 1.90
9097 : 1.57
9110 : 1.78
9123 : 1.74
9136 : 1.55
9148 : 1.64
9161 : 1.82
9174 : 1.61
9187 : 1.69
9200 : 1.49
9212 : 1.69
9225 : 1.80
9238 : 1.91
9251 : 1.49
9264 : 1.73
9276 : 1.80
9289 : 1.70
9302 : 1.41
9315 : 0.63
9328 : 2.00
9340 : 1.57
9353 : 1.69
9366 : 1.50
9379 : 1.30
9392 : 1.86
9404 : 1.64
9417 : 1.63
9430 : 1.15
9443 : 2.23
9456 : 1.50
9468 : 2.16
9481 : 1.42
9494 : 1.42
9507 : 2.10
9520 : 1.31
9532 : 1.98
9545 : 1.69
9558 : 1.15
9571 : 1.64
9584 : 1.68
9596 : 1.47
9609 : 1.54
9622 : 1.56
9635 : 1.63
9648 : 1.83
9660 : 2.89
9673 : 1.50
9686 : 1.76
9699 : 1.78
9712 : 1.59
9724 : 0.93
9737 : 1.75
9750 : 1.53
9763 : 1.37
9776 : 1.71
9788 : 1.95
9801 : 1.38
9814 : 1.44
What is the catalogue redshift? 0.187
